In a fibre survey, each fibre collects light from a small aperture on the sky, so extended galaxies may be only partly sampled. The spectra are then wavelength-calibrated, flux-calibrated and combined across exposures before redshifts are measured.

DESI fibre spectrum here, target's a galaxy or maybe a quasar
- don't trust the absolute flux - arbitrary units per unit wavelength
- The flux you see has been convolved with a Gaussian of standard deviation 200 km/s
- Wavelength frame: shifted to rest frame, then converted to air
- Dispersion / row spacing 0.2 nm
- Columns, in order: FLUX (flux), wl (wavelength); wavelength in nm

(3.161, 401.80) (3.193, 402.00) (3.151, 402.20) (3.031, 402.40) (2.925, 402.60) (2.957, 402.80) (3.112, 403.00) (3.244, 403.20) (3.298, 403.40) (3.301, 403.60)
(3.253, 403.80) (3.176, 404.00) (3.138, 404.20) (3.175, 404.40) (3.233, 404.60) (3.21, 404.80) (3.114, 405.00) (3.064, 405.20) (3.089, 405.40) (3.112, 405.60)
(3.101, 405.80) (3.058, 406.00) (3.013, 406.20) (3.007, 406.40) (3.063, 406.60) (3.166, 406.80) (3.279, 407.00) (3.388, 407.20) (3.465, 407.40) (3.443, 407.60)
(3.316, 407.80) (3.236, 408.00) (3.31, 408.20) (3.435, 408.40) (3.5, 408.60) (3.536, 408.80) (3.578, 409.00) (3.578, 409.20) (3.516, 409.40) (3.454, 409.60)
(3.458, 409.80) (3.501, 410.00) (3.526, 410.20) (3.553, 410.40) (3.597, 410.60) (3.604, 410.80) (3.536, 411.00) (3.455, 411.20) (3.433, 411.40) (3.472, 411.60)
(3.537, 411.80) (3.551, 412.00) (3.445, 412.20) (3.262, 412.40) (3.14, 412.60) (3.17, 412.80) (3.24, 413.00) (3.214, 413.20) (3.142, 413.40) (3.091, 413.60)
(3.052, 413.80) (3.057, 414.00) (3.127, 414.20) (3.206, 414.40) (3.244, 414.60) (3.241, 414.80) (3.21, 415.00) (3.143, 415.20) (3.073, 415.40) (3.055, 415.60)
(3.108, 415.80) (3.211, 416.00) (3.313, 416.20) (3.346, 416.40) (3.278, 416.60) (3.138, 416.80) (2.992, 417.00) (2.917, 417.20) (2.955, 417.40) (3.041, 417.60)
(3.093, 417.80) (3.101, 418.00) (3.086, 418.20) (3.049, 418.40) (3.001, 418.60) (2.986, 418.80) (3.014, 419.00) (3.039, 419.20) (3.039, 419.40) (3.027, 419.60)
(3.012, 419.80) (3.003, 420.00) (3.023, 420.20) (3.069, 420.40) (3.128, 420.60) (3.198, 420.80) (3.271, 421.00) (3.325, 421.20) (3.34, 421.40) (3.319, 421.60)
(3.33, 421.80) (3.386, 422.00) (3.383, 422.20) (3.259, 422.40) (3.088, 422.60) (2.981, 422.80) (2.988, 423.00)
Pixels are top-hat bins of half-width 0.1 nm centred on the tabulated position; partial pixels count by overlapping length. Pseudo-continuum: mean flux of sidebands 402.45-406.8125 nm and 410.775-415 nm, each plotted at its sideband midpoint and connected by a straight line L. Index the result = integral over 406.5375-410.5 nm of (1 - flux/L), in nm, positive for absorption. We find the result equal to -0.27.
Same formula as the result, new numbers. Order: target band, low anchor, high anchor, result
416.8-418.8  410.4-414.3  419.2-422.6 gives 0.13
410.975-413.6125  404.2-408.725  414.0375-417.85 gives -0.14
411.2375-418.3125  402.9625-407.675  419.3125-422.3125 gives -0.01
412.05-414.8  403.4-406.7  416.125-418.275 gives -0.06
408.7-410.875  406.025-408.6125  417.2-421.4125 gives -0.21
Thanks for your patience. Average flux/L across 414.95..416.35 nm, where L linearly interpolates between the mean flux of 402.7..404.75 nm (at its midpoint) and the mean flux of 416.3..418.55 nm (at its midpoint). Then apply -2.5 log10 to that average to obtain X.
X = -0.02 mag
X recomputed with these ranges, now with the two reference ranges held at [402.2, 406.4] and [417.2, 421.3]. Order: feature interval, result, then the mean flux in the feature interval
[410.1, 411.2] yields -0.15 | 3.55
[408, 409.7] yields -0.12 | 3.47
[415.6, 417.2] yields -0.03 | 3.17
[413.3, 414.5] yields -0.01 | 3.11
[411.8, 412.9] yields -0.08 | 3.33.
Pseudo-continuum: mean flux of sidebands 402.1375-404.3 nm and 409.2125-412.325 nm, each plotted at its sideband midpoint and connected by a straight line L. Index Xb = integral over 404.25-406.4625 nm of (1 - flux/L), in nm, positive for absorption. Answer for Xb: 0.09 nm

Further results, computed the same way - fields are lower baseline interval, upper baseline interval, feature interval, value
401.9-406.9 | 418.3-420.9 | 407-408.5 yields -0.12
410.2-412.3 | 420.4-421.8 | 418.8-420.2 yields 0.12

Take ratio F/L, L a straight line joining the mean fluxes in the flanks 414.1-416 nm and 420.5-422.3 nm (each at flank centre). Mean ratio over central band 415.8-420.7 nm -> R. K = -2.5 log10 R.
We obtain 0.05 mag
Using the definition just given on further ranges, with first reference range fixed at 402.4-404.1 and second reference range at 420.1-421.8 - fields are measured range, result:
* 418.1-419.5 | 0.062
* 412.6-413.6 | 0.004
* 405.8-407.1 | 0.022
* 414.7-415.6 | 0.014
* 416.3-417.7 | 0.037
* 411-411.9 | -0.098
